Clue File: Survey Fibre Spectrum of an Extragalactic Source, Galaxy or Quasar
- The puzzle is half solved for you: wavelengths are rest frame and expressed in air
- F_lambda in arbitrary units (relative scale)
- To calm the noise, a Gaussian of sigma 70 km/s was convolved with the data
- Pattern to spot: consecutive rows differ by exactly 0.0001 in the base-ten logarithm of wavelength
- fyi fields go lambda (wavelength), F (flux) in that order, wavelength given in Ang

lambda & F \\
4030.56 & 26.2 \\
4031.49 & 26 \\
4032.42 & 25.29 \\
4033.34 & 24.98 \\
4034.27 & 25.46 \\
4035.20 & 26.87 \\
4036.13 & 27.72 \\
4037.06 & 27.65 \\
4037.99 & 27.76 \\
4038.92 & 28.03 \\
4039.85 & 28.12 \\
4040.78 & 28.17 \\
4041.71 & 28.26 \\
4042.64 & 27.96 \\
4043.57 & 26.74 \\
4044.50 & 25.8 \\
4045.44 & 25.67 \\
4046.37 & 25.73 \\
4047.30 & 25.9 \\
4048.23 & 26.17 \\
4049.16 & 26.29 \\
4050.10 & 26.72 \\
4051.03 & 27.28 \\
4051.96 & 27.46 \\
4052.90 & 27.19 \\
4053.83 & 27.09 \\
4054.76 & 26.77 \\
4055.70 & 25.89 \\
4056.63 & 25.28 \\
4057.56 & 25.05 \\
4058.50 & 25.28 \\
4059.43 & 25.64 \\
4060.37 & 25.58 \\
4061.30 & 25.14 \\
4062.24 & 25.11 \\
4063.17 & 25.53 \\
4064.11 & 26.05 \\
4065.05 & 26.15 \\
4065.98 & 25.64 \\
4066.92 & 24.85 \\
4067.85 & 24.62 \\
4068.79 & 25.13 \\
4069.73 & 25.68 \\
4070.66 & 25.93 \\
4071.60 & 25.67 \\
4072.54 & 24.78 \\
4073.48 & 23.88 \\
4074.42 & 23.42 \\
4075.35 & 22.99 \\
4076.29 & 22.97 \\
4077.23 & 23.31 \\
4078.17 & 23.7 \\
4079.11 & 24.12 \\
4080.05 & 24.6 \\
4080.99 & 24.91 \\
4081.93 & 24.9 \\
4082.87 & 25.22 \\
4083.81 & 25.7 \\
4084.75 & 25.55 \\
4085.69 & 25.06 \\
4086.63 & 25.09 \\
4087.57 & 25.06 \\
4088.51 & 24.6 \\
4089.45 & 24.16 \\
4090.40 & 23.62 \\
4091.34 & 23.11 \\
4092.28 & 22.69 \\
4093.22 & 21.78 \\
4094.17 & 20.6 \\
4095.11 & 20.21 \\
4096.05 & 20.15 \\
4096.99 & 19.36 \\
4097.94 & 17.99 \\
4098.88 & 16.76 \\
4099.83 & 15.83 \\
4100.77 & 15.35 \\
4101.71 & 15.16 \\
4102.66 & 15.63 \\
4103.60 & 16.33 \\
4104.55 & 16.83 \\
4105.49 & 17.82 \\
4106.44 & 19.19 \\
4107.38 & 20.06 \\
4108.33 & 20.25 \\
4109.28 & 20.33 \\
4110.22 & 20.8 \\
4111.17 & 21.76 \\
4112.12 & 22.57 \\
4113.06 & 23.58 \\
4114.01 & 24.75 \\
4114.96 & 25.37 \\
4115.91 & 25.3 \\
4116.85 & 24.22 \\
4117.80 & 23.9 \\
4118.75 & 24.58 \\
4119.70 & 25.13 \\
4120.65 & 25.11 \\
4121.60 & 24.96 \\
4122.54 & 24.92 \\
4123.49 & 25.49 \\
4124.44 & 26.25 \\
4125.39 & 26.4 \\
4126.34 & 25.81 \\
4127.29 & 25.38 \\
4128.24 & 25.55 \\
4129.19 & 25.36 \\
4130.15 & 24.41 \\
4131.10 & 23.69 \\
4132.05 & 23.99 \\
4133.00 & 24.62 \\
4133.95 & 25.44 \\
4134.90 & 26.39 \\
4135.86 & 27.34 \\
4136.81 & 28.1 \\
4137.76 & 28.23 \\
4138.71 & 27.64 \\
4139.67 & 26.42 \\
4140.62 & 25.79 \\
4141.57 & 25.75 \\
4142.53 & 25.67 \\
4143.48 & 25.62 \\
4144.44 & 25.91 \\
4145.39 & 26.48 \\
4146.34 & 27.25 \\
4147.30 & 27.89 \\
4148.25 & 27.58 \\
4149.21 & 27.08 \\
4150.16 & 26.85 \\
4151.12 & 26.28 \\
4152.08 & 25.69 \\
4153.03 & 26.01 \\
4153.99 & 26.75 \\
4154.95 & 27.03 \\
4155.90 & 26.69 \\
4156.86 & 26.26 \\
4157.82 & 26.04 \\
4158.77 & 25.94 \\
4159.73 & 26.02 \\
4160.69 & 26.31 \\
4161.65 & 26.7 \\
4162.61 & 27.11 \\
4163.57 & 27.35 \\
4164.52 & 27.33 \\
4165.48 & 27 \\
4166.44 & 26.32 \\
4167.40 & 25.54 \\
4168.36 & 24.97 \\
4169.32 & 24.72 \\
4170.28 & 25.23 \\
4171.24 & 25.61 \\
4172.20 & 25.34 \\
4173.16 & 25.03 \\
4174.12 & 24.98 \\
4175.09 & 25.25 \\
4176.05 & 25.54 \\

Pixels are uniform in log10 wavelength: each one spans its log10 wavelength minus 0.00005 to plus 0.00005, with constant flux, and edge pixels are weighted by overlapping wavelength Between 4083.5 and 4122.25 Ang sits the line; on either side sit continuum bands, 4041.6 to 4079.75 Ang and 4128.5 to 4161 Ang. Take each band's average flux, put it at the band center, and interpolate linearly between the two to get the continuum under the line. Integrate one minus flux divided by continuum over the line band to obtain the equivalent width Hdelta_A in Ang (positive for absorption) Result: 6.4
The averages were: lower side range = 25.5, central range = 21.6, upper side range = 26.2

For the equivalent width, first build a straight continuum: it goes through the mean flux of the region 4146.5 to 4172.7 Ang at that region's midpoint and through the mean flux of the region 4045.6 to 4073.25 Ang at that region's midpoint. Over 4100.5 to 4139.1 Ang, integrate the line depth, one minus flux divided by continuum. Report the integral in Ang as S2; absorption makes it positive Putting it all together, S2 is 4.2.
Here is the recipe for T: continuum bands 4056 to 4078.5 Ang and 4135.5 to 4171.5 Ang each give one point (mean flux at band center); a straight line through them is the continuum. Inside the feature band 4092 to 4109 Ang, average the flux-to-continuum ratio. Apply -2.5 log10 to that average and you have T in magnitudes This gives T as 0.35 mag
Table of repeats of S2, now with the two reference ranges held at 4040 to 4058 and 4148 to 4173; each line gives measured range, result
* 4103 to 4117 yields 2.8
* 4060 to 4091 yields 2.0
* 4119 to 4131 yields 0.5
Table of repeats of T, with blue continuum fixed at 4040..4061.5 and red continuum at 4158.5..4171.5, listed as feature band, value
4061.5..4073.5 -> 0.044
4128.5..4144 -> 0.014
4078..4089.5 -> 0.062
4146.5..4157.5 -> -0.022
